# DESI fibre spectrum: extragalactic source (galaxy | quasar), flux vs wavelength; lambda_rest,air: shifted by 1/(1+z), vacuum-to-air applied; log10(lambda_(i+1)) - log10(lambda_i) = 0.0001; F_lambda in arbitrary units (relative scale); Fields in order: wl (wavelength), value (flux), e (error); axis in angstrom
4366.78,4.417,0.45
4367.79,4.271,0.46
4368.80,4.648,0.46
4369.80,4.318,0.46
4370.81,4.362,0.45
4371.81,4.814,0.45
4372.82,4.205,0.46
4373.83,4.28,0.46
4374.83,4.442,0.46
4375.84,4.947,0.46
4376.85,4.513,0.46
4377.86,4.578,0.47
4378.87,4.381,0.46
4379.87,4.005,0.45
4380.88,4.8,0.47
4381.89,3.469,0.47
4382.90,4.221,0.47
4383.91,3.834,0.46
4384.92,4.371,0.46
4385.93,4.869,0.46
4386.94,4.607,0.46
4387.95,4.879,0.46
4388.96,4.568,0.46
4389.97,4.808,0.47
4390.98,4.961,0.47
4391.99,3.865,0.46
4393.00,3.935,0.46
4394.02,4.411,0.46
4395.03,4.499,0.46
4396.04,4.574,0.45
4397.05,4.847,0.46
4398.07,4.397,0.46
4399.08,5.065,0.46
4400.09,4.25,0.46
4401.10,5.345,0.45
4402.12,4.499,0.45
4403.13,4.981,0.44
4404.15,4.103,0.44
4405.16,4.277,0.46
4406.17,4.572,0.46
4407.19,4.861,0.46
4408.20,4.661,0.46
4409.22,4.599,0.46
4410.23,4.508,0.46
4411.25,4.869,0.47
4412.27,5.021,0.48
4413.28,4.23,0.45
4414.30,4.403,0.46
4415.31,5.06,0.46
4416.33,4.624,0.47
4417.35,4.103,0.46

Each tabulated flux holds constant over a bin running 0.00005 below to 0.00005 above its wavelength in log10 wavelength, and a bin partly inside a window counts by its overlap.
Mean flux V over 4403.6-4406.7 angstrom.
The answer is 4.32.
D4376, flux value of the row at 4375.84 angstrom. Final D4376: 4.947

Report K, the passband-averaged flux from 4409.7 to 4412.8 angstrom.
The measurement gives 4.8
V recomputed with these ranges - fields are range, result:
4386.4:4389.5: 4.69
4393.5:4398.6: 4.54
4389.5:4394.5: 4.39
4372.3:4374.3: 4.23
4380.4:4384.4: 4.07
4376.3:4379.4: 4.49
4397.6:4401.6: 4.78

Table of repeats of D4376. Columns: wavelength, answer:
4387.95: 4.879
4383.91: 3.834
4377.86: 4.578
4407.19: 4.861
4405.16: 4.277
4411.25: 4.869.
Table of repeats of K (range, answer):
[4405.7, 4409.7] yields 4.67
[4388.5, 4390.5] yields 4.7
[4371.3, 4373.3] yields 4.52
